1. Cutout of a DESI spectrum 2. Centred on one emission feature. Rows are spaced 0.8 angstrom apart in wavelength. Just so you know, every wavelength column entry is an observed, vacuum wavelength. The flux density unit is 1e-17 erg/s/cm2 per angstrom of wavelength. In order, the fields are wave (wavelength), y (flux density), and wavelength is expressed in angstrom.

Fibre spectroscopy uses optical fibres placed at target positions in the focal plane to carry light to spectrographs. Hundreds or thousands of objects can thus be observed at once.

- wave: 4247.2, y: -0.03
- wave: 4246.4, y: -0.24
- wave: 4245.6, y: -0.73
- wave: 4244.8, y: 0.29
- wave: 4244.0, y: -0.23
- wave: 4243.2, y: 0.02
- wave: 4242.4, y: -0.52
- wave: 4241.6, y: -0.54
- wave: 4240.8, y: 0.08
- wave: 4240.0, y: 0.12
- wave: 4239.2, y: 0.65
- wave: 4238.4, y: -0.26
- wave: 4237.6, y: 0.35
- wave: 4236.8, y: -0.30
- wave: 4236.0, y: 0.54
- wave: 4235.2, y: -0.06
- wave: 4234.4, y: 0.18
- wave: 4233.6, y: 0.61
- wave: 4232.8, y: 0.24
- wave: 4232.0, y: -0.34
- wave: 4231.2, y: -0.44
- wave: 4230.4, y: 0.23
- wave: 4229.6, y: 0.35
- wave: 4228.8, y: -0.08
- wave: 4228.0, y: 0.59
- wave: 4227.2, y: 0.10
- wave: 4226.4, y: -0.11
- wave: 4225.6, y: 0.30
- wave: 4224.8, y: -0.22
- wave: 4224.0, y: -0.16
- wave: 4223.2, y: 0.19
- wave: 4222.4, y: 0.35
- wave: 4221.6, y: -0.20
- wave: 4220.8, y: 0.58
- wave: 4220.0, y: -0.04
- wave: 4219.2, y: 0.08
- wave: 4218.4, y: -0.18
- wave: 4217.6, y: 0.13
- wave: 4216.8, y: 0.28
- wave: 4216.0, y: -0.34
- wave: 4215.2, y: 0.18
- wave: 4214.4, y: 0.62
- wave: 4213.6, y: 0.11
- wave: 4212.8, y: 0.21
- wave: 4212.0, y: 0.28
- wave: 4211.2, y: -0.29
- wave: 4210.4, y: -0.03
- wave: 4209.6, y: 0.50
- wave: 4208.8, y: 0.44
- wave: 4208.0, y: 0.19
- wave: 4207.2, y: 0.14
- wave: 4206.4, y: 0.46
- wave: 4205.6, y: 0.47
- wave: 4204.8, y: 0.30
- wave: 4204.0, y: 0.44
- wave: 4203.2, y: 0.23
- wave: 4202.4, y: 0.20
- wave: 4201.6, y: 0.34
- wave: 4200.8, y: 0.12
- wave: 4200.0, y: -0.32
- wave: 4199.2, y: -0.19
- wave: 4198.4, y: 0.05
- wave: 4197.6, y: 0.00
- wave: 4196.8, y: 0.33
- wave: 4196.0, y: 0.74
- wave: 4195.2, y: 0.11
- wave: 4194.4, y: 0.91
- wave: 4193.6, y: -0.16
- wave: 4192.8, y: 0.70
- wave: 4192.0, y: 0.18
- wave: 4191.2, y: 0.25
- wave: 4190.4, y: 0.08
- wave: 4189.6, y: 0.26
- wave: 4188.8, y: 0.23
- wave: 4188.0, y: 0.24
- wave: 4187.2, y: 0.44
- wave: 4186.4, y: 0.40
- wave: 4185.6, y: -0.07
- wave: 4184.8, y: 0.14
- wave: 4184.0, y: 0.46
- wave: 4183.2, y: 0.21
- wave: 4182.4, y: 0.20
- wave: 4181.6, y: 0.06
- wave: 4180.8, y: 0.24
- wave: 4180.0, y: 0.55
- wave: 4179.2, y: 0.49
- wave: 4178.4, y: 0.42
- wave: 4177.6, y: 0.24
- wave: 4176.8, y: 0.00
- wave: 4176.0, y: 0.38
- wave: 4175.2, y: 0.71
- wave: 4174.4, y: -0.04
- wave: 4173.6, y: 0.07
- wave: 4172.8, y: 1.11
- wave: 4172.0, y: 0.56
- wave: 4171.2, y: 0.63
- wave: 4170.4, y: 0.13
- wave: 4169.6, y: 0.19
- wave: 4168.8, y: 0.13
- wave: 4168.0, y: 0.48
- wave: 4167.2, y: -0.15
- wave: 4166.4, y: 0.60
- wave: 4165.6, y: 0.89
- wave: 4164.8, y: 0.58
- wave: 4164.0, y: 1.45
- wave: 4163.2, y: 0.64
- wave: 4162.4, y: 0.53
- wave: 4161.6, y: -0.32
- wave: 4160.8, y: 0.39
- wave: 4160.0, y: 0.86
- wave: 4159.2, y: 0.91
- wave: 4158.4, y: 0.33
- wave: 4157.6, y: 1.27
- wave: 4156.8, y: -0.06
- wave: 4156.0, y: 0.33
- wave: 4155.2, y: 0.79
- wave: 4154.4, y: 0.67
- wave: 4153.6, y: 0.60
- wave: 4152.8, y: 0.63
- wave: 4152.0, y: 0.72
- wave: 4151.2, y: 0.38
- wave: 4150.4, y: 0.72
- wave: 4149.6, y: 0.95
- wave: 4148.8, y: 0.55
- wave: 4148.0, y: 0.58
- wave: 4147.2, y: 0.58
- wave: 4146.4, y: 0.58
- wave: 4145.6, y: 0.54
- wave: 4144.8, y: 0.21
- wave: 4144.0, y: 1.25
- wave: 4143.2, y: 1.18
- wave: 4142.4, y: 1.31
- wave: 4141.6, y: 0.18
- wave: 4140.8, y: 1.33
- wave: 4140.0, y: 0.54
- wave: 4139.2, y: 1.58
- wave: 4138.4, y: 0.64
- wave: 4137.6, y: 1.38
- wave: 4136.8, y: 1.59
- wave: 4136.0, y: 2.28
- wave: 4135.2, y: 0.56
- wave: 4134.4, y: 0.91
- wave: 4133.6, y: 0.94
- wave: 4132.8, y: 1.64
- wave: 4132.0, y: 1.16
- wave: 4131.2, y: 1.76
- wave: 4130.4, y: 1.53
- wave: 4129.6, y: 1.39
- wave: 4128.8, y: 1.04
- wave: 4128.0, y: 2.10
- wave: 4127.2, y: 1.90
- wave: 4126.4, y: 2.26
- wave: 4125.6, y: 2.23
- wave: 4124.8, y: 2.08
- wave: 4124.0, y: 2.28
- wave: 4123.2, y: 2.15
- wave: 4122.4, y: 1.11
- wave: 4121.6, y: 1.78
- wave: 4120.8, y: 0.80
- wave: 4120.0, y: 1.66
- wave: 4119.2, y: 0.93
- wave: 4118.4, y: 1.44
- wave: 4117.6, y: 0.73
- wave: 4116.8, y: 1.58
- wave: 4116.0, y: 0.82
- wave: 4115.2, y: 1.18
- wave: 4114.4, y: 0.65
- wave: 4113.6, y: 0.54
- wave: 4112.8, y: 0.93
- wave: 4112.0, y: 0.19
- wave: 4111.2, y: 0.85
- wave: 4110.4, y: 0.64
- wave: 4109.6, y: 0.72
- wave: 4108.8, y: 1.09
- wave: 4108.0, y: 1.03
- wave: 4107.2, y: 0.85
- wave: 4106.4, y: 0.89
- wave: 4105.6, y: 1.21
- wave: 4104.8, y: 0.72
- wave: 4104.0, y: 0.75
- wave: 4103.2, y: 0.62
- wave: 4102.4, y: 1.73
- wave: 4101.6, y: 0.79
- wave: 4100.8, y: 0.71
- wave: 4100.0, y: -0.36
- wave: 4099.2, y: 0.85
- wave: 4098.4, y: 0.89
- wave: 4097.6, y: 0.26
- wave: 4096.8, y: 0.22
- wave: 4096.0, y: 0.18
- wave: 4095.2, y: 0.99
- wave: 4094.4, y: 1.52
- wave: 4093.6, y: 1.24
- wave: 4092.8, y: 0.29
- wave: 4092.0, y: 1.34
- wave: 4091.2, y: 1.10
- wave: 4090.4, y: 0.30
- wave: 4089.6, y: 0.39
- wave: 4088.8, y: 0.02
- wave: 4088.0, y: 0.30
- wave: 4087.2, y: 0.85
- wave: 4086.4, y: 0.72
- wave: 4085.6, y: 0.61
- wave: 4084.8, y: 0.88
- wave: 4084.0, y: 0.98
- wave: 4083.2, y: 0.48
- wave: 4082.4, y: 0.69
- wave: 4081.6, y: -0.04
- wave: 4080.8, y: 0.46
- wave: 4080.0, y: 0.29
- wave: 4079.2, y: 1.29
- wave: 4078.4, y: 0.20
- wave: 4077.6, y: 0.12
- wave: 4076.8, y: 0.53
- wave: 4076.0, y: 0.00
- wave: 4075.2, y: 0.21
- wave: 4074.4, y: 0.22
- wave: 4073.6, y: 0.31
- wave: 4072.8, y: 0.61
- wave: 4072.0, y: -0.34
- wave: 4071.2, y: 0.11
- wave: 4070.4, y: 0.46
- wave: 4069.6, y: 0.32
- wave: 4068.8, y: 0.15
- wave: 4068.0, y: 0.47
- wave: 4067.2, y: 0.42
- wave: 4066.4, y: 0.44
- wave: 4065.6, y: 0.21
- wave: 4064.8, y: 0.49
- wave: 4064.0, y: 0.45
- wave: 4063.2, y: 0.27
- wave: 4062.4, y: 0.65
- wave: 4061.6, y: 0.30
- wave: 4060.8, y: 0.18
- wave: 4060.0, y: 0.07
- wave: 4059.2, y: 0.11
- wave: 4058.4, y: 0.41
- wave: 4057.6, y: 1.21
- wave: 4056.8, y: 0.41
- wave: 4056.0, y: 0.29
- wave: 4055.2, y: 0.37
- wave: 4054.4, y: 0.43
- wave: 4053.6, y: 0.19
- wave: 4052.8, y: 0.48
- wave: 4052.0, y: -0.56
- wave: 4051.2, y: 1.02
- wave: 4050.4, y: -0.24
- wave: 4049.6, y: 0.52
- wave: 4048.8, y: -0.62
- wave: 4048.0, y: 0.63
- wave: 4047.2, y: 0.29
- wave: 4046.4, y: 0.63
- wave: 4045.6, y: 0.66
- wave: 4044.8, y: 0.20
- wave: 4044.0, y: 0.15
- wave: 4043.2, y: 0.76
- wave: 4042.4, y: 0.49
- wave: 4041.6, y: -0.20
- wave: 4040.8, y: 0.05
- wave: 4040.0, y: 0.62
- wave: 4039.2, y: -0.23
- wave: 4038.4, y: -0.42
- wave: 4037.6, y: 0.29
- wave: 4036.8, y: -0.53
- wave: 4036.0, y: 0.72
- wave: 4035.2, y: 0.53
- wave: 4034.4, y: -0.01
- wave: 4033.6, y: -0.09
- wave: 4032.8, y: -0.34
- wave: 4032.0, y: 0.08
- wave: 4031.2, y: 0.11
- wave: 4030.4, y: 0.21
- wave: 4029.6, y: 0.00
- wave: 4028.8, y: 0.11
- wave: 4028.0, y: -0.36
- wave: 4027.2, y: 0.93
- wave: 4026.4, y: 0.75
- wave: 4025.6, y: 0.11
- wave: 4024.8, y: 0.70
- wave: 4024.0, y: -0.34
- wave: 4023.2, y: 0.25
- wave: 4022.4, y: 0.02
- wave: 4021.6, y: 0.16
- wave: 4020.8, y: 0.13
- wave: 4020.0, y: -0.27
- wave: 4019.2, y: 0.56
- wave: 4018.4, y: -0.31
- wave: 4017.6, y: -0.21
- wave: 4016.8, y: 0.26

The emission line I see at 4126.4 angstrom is C IV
